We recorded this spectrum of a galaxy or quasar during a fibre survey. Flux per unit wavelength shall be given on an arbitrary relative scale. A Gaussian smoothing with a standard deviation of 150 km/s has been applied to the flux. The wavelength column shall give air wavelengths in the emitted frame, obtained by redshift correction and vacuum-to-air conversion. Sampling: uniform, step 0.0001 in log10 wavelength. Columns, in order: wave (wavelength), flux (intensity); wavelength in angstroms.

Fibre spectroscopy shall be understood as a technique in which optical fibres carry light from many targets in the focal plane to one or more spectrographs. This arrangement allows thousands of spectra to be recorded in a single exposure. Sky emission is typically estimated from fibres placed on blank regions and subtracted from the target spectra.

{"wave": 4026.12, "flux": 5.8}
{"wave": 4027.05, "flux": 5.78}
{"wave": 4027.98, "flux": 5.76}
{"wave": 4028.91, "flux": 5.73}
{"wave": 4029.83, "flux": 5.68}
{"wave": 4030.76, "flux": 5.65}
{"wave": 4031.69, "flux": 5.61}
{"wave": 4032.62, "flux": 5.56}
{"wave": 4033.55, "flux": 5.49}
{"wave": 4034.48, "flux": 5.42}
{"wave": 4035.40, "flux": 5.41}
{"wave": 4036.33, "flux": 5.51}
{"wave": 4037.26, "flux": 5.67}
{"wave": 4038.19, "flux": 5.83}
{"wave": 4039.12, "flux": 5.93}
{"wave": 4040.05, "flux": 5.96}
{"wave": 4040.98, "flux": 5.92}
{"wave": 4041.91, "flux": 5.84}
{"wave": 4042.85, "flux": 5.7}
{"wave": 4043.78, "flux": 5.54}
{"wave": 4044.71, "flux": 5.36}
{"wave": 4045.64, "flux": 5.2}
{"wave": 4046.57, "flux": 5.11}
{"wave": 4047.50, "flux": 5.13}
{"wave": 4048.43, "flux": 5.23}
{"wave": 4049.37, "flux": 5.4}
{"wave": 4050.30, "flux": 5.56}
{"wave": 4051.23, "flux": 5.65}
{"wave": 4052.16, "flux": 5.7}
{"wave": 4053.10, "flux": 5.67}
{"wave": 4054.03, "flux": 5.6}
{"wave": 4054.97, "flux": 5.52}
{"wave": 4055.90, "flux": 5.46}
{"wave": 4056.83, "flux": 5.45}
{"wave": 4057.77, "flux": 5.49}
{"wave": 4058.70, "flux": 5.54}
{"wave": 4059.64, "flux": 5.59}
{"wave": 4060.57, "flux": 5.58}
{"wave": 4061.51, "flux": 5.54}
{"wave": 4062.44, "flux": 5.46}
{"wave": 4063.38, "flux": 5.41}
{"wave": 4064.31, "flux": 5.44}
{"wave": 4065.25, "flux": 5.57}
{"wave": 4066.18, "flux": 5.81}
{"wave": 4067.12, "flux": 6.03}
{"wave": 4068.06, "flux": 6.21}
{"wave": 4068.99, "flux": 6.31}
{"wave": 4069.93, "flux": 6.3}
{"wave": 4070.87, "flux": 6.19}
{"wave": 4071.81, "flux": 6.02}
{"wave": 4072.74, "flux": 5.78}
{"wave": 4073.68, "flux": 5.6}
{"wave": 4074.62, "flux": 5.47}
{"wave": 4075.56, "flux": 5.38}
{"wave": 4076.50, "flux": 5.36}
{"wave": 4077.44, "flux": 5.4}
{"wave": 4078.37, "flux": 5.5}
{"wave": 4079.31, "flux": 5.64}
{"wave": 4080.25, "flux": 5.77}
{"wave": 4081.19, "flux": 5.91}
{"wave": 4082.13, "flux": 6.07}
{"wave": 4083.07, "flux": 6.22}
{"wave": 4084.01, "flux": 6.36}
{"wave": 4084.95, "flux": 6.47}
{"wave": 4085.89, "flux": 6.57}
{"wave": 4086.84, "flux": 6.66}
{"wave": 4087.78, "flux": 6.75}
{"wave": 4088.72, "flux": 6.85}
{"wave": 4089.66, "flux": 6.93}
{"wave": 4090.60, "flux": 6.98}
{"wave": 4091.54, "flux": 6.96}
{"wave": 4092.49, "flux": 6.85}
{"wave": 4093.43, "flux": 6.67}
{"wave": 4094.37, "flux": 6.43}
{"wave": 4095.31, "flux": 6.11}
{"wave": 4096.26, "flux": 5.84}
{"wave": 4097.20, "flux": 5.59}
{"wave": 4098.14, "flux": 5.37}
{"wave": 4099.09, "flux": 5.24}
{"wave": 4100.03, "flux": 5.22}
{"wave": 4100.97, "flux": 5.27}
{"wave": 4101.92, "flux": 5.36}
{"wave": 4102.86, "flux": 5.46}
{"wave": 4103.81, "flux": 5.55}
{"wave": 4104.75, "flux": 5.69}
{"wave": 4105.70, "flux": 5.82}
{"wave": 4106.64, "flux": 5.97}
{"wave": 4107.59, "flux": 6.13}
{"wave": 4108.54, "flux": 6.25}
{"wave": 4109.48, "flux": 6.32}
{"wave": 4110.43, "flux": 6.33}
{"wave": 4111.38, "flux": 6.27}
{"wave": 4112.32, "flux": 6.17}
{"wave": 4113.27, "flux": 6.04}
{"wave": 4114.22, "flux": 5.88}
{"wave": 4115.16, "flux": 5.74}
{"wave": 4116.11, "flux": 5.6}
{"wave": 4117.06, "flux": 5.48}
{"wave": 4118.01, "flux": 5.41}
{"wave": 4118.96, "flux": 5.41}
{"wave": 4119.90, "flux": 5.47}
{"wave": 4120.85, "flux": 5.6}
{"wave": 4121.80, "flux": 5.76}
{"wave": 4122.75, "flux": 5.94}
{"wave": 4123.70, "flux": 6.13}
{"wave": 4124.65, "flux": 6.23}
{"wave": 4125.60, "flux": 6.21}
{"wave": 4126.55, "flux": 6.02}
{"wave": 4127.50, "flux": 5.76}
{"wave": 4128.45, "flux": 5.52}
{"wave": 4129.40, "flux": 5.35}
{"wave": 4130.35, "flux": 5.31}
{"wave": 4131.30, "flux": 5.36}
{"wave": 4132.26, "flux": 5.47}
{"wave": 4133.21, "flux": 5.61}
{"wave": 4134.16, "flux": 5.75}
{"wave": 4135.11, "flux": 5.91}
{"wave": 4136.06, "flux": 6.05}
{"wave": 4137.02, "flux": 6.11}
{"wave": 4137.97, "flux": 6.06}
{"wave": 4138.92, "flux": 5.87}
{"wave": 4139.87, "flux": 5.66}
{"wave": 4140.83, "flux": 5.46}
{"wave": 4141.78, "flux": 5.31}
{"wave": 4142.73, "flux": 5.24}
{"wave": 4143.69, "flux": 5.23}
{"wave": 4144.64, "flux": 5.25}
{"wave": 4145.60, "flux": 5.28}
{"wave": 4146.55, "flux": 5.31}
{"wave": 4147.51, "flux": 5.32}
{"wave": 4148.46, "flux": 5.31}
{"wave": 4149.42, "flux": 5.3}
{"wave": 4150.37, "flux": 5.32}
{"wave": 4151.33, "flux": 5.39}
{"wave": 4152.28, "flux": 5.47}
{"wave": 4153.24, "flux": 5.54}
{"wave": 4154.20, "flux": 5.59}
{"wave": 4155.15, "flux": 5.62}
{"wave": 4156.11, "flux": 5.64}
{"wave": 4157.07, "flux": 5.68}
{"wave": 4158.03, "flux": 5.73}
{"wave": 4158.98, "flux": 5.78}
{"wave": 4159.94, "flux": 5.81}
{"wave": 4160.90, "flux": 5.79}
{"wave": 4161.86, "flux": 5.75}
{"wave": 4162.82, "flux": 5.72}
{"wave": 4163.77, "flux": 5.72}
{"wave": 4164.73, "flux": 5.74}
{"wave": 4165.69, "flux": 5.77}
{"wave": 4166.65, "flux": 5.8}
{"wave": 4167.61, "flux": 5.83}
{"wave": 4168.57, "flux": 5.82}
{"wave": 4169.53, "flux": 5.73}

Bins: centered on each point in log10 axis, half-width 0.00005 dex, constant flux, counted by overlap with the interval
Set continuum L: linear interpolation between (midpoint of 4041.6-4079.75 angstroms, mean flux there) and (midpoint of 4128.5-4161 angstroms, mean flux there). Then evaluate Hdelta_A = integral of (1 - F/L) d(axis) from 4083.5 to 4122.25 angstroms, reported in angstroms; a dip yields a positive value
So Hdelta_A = -3.1 angstroms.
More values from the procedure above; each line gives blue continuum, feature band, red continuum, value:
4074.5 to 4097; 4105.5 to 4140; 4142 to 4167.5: 0.11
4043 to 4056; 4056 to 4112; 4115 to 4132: -3.85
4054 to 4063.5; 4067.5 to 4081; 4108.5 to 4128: -0.42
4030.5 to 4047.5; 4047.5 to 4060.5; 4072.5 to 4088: 0.43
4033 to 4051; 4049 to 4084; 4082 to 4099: 1.60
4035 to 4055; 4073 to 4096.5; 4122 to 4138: -2.13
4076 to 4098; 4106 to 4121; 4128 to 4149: -0.01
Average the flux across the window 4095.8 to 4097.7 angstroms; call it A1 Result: 5.73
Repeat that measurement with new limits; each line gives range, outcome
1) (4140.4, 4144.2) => 5.32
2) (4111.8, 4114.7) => 6.05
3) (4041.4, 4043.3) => 5.75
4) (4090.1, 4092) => 6.98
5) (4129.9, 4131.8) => 5.32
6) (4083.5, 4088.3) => 6.56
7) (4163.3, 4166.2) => 5.74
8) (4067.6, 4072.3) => 6.21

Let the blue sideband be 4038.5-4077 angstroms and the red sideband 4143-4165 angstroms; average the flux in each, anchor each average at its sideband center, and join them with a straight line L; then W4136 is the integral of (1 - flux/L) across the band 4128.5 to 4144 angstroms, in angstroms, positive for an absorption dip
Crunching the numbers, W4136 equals -0.2 angstroms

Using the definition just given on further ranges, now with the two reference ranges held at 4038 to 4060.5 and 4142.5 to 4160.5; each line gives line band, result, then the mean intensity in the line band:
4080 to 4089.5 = -1.50 angstroms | 6.39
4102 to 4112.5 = -0.88 angstroms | 5.97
